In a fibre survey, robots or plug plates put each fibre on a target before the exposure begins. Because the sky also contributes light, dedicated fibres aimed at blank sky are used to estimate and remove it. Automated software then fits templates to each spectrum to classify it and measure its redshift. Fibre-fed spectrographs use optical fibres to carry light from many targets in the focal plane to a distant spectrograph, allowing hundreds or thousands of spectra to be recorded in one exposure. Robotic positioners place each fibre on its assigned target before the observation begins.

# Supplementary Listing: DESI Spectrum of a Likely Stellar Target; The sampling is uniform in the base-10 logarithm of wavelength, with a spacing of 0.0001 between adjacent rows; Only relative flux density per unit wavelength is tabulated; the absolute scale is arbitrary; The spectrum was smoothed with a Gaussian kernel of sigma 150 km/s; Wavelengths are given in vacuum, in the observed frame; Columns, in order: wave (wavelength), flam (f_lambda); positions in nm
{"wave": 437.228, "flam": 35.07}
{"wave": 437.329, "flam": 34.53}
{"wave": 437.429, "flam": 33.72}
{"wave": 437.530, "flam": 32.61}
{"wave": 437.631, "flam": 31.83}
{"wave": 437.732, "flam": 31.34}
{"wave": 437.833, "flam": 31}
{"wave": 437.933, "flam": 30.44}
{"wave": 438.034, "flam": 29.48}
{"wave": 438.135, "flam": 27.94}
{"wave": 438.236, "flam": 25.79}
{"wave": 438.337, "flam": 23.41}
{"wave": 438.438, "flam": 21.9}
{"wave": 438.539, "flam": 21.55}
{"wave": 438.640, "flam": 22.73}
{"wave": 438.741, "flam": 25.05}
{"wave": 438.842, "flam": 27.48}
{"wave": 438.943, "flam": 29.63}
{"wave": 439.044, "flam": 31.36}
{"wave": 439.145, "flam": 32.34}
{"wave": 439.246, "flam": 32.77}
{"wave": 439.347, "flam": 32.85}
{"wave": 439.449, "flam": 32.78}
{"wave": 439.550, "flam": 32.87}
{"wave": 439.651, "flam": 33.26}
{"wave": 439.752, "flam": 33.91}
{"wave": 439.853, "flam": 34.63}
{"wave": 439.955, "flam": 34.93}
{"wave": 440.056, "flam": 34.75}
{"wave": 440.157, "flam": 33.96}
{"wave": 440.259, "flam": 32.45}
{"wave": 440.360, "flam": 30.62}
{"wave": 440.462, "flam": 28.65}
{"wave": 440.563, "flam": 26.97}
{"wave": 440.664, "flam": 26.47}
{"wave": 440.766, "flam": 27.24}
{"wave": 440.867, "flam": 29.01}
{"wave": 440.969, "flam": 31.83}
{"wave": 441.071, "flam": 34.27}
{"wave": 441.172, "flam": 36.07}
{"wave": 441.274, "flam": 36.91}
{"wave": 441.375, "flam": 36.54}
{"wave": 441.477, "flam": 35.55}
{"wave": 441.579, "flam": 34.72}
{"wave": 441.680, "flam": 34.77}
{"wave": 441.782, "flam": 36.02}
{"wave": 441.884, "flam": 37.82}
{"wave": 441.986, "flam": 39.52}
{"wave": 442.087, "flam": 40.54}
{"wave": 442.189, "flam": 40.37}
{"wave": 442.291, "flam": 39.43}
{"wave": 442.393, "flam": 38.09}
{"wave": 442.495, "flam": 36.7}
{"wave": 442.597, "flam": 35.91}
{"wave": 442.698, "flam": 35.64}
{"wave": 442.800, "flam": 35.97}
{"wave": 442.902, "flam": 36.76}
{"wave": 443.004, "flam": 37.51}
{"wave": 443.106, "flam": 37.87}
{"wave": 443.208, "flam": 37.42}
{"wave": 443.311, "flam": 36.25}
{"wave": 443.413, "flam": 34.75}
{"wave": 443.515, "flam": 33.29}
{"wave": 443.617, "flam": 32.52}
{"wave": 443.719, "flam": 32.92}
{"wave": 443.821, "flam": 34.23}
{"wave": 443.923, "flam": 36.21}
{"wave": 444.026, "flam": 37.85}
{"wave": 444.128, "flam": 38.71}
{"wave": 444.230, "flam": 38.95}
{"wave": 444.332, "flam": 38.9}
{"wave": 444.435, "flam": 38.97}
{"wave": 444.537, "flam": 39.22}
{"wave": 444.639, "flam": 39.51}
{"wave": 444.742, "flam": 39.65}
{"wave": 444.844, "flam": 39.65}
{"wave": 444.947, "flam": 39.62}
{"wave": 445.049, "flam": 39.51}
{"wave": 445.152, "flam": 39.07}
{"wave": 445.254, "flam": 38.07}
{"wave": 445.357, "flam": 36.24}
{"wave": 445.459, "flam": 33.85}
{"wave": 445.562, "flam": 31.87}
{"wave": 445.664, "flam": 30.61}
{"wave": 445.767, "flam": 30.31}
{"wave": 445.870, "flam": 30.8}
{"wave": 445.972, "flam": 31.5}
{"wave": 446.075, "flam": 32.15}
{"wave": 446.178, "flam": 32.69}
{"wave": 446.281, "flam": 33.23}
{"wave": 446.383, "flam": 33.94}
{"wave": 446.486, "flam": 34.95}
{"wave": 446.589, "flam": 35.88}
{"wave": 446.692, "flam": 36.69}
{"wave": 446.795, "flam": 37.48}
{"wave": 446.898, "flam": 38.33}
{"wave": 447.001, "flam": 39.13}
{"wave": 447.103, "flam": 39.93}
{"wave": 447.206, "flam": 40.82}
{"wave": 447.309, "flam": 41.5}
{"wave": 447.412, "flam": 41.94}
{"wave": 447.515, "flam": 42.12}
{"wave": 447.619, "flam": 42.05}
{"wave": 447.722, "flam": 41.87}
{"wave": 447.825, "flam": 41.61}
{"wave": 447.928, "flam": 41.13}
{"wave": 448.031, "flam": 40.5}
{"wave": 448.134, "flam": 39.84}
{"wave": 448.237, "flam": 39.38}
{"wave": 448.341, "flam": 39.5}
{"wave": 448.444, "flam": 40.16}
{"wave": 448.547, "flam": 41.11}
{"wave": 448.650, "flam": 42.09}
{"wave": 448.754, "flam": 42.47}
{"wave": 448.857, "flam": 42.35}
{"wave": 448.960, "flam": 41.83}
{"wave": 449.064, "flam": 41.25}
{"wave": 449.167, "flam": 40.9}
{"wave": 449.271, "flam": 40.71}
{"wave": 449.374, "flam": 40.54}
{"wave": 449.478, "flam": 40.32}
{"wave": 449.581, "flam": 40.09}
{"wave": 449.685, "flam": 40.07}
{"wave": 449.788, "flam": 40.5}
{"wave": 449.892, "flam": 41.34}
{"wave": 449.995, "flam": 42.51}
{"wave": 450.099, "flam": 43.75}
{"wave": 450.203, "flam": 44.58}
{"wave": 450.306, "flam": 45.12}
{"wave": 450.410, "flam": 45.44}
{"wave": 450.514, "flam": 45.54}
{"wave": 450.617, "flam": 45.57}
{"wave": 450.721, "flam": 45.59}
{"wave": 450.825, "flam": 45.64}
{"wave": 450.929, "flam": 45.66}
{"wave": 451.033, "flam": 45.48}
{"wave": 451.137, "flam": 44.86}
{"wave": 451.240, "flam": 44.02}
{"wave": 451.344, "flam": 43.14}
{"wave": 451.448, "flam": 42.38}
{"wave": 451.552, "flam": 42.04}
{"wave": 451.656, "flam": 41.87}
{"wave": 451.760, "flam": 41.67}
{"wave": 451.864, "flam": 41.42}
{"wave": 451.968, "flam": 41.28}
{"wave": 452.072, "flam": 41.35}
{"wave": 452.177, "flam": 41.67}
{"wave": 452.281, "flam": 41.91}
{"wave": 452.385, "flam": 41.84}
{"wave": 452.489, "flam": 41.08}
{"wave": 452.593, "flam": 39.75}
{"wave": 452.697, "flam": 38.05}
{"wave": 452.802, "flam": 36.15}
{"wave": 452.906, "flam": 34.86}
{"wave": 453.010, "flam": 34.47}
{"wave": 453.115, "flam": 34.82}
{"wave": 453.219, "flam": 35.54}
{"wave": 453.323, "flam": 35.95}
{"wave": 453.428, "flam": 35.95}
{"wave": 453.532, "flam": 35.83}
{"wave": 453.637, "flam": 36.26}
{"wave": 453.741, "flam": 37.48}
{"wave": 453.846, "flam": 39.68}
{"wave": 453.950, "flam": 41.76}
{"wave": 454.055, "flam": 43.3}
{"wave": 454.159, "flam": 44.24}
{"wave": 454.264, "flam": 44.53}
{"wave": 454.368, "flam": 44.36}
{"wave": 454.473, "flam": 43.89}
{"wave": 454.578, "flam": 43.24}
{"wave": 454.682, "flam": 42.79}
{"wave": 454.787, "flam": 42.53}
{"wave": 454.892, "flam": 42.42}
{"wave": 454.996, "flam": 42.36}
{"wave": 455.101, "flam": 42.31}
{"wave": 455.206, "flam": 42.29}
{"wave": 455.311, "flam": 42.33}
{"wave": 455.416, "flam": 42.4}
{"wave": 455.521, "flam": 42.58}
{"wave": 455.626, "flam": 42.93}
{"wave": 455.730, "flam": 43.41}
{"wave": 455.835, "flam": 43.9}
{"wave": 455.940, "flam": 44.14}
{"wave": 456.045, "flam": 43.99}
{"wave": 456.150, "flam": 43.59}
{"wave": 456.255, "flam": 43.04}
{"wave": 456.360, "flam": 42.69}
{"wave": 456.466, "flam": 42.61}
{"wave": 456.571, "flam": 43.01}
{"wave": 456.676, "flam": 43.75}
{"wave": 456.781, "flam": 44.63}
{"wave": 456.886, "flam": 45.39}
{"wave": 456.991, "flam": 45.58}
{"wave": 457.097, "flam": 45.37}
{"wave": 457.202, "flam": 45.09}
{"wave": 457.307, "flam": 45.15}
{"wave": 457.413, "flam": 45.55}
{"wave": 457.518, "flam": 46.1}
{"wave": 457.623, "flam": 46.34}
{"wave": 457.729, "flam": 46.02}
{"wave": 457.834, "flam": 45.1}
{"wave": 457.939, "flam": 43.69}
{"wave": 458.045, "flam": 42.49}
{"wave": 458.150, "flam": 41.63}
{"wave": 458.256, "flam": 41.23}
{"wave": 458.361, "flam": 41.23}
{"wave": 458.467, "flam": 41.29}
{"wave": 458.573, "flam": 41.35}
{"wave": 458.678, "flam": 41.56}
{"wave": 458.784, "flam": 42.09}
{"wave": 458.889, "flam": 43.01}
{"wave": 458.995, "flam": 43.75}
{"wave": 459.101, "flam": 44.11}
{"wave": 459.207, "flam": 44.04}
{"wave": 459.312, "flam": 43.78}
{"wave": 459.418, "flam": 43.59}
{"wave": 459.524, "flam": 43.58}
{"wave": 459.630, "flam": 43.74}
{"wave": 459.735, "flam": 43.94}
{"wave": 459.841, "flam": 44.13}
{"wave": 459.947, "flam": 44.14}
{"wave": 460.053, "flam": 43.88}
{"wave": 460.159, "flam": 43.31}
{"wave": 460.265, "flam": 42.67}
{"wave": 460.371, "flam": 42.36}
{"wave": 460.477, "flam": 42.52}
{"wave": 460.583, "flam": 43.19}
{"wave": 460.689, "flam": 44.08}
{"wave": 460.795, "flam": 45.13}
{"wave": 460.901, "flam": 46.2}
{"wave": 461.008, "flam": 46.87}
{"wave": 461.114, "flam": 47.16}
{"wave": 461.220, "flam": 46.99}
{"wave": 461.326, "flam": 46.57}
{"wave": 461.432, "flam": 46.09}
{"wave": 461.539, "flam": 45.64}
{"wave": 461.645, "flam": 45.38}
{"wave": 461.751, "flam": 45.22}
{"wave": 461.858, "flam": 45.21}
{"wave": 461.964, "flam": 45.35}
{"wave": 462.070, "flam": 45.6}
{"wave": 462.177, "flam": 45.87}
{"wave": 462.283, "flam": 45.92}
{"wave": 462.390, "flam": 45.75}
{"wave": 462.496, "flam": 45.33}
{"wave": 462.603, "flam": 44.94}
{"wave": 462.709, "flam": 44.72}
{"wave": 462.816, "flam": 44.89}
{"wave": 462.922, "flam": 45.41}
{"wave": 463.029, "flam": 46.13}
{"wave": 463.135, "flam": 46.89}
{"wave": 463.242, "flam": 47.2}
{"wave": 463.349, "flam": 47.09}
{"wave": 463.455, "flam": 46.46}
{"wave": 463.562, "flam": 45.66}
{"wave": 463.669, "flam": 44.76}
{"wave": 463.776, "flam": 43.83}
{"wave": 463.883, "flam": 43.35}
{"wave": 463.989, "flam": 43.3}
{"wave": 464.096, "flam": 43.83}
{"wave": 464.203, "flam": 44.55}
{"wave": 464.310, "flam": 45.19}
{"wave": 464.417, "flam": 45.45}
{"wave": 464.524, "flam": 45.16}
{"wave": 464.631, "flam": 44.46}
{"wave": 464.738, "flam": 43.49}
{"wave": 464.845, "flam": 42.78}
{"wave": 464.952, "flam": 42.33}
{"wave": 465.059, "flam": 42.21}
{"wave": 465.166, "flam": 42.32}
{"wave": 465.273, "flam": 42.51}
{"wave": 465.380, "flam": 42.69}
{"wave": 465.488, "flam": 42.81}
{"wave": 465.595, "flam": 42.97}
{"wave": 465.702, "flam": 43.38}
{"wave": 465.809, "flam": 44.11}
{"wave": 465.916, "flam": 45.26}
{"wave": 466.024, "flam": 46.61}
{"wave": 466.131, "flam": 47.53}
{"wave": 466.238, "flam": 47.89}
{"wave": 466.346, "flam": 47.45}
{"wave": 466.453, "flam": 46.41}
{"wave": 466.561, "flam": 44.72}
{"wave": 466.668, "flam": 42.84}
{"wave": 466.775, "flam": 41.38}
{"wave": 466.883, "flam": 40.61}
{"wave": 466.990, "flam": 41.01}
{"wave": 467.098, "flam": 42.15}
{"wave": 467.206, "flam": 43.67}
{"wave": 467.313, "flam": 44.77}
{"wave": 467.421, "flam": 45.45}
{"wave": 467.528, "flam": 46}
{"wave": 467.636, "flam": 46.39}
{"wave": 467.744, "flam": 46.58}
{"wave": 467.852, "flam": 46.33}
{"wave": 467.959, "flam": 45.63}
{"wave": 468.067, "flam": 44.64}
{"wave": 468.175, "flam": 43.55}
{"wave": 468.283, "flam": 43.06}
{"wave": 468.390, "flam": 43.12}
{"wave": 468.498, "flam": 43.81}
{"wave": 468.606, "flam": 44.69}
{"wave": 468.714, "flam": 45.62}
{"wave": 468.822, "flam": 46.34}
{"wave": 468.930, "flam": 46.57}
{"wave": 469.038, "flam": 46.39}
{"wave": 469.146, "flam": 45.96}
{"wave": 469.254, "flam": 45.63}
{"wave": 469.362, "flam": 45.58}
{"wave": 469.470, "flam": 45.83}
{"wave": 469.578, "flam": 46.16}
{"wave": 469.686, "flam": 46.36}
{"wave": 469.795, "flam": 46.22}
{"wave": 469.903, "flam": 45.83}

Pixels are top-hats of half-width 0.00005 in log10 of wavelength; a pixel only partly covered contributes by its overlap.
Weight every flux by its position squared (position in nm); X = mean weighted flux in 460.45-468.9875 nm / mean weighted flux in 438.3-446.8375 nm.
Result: 1.44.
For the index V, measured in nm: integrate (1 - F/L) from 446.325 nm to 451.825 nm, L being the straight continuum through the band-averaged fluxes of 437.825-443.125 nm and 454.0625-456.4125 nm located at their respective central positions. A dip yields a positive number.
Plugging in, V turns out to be -0.38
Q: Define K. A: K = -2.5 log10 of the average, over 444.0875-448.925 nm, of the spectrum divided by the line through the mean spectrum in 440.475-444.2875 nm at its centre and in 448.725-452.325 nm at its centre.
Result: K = 0.03 mag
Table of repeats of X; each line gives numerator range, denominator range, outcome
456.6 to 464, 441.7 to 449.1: 1.26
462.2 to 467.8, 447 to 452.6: 1.13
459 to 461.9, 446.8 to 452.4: 1.11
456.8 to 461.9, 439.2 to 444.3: 1.37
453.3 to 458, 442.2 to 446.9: 1.25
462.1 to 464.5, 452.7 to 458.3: 1.11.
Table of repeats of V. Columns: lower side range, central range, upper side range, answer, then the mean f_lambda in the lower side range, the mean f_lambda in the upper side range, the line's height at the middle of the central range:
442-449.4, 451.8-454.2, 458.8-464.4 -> 0.13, 37.9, 44.8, 41.1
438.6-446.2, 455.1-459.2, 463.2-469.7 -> -0.28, 34.6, 44.6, 40.8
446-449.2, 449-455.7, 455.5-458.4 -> 0.02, 39.3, 44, 41.7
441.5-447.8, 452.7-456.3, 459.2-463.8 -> 0.08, 36.9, 45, 41.7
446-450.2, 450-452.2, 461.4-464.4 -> -0.15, 39.7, 45.3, 40.9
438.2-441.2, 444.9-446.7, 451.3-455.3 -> 0.01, 30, 40.4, 34.7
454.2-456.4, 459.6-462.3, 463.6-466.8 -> -0.07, 43.1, 44.2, 43.8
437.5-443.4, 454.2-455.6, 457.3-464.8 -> -0.07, 32.7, 44.5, 41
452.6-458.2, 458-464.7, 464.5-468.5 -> -0.20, 42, 44.2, 43.2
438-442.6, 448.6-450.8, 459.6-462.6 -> -0.27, 32.2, 44.9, 38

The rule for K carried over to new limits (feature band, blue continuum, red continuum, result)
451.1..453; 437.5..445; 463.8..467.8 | -0.072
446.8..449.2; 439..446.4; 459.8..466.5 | -0.093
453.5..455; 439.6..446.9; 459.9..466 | -0.031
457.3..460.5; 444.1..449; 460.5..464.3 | 0.009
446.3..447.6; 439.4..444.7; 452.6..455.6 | -0.037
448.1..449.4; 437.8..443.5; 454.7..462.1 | -0.085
